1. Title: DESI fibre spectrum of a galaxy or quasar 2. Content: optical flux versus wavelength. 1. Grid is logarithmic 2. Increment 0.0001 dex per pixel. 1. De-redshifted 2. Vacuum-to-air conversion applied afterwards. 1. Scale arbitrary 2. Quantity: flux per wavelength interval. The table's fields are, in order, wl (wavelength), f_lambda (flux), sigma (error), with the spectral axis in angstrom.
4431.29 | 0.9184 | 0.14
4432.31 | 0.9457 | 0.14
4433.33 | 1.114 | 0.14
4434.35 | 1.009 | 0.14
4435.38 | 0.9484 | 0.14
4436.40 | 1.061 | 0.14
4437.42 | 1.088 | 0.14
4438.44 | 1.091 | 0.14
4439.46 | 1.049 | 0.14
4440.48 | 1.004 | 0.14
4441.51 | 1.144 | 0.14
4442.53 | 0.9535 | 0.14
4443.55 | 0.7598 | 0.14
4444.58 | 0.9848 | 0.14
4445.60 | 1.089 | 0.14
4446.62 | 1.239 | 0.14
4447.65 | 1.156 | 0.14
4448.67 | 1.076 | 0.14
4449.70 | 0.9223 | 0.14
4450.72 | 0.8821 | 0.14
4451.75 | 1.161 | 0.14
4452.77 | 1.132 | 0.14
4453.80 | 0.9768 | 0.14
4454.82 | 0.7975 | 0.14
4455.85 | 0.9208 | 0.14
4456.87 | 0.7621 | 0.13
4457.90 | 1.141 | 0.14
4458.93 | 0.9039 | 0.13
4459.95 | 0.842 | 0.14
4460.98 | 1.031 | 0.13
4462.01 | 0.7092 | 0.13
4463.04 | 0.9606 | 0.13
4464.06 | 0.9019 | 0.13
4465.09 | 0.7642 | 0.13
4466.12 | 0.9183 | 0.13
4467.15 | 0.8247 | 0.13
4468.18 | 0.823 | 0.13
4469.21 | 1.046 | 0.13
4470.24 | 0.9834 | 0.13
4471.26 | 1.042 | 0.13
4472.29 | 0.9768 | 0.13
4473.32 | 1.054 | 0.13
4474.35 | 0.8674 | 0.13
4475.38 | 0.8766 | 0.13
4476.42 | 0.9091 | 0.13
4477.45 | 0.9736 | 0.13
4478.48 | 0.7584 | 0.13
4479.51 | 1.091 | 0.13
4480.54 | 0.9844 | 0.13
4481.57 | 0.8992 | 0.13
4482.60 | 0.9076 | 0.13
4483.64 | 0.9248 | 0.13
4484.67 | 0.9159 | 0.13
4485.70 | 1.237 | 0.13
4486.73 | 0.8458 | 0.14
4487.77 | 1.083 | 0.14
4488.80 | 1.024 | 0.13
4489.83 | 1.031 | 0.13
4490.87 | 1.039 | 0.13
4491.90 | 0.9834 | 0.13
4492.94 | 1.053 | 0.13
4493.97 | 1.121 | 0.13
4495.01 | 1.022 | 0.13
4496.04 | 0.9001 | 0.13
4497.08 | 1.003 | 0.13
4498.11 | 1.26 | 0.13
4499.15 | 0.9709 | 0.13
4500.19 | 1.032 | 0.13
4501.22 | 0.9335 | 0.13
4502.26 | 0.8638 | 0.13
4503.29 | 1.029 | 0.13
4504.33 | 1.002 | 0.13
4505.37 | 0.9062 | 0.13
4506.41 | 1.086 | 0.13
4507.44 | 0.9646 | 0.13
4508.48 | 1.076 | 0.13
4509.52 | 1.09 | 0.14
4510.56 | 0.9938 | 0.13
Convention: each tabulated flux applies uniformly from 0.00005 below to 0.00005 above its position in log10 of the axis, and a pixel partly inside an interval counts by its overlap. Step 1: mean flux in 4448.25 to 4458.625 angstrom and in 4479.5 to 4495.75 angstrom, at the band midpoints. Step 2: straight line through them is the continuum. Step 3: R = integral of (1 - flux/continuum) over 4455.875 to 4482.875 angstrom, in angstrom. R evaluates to 1.9 angstrom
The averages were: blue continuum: 0.974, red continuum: 1.01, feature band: 0.922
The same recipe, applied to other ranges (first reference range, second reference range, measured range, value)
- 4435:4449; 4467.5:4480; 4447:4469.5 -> 1.3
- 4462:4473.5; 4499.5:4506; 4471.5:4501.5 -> -1.4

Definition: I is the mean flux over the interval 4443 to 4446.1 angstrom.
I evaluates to 0.944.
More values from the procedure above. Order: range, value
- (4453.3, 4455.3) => 0.891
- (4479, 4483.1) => 0.972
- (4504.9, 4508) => 0.989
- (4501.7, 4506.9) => 0.976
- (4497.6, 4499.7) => 1.11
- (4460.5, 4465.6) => 0.873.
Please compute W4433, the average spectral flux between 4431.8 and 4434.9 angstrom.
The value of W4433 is 1.02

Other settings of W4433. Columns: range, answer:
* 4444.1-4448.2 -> 1.12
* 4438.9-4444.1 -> 0.982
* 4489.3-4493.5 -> 1.03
